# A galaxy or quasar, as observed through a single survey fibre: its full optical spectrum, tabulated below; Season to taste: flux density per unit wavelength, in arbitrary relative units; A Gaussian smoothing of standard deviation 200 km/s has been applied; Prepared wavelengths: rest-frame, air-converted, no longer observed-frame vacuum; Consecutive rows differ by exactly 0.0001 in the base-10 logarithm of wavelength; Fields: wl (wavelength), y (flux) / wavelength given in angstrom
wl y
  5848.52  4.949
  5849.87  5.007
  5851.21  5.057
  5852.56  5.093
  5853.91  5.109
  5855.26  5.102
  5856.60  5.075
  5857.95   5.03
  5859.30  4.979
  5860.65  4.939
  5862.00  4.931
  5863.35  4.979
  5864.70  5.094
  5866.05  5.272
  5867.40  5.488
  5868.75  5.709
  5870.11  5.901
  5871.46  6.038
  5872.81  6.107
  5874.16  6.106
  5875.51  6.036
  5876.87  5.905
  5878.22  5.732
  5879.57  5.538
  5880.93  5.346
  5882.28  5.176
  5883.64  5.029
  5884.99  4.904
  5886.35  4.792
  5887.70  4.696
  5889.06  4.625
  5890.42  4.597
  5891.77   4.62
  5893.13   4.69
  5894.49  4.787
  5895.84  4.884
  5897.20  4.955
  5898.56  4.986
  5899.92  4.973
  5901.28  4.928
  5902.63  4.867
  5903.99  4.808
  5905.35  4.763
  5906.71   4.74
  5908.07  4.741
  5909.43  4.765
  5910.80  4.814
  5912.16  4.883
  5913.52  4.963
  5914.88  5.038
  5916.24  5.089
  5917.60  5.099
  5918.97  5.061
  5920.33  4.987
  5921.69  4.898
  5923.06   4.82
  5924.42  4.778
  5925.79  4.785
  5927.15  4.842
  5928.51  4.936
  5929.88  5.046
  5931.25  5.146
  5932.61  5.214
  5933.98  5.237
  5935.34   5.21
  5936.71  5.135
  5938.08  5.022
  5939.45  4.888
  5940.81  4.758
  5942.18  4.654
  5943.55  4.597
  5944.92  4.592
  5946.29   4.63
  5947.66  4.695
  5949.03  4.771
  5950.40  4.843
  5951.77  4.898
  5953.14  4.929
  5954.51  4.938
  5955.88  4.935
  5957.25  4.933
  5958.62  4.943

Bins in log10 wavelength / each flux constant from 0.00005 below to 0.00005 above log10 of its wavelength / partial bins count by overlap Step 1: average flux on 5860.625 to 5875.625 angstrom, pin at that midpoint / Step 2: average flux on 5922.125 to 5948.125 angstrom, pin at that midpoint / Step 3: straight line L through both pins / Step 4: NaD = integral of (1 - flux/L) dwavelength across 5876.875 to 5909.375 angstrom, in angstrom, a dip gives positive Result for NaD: 2.3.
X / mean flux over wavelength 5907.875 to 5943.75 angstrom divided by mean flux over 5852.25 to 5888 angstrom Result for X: 0.9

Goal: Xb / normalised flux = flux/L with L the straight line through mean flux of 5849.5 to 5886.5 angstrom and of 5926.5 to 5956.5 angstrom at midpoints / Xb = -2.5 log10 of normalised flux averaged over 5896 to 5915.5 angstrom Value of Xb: 0.05 mag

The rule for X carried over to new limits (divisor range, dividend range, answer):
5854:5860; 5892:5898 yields 0.95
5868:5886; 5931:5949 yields 0.87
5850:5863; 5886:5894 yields 0.93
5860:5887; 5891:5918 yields 0.89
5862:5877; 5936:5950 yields 0.84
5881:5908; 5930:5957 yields 1.01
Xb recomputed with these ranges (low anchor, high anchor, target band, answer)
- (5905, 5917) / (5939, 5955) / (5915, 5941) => -0.041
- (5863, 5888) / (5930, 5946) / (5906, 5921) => 0.050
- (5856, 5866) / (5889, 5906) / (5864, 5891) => -0.100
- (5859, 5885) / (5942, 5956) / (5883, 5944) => 0.043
